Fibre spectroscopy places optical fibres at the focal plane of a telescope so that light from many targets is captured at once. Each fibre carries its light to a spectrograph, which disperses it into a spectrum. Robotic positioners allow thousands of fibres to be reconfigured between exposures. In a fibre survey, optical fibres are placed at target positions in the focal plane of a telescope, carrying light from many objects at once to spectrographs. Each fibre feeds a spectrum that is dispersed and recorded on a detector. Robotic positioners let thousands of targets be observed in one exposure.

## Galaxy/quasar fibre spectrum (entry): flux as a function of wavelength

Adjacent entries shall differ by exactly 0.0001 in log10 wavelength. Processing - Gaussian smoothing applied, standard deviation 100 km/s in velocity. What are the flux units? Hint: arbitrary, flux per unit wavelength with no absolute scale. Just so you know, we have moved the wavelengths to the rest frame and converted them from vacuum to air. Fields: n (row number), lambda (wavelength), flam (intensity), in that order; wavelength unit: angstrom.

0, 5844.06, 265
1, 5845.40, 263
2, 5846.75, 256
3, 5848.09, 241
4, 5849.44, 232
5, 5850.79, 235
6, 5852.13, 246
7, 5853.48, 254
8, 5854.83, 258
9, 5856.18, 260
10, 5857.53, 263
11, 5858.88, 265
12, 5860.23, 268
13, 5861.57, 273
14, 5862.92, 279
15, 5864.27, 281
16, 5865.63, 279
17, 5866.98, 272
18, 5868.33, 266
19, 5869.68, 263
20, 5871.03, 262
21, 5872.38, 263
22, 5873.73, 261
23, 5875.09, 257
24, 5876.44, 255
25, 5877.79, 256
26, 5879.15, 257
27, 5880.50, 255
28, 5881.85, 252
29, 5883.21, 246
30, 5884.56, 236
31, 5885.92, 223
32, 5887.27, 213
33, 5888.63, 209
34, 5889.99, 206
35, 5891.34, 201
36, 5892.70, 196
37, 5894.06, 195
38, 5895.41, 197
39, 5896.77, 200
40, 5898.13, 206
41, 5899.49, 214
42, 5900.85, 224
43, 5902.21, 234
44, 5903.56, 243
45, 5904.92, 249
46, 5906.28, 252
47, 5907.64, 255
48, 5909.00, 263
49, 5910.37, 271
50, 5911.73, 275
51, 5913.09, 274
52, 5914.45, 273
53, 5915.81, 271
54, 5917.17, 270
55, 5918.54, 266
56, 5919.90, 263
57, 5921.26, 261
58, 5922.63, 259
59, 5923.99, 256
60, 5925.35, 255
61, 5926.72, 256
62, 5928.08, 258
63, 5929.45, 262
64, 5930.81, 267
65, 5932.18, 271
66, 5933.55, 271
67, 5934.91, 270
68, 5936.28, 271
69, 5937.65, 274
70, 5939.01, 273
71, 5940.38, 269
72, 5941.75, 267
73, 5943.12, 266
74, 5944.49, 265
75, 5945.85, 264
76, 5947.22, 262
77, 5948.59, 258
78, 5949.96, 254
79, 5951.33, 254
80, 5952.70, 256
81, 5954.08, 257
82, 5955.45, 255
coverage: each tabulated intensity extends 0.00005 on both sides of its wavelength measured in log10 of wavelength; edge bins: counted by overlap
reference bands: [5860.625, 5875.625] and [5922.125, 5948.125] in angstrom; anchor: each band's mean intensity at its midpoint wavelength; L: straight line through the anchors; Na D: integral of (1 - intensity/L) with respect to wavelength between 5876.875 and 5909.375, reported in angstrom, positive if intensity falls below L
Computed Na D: 4.8 angstrom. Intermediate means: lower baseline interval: 269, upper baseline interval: 265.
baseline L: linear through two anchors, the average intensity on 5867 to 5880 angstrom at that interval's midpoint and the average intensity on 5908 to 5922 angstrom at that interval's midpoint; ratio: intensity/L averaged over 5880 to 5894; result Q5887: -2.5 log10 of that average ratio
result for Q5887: 0.18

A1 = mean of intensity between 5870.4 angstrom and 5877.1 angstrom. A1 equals 260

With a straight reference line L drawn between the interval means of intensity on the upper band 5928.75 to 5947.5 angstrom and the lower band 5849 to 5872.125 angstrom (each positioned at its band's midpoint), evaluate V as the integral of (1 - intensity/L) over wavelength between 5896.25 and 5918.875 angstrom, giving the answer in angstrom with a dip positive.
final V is 1.4 angstrom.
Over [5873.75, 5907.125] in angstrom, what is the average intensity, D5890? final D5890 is 229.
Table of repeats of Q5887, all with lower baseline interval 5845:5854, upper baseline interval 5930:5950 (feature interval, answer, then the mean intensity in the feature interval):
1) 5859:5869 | -0.100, 274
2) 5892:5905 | 0.200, 214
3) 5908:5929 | -0.009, 264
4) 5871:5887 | 0.010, 251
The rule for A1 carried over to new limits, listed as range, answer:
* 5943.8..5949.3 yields 263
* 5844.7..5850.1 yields 248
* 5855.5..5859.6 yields 262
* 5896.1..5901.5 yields 211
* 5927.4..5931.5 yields 262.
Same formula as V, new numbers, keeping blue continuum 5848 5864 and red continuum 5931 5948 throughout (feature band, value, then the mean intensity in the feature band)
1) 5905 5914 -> 0.0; 264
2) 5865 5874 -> -0.3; 267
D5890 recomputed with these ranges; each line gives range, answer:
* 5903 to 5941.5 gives 264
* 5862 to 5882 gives 264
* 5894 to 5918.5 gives 244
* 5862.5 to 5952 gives 252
